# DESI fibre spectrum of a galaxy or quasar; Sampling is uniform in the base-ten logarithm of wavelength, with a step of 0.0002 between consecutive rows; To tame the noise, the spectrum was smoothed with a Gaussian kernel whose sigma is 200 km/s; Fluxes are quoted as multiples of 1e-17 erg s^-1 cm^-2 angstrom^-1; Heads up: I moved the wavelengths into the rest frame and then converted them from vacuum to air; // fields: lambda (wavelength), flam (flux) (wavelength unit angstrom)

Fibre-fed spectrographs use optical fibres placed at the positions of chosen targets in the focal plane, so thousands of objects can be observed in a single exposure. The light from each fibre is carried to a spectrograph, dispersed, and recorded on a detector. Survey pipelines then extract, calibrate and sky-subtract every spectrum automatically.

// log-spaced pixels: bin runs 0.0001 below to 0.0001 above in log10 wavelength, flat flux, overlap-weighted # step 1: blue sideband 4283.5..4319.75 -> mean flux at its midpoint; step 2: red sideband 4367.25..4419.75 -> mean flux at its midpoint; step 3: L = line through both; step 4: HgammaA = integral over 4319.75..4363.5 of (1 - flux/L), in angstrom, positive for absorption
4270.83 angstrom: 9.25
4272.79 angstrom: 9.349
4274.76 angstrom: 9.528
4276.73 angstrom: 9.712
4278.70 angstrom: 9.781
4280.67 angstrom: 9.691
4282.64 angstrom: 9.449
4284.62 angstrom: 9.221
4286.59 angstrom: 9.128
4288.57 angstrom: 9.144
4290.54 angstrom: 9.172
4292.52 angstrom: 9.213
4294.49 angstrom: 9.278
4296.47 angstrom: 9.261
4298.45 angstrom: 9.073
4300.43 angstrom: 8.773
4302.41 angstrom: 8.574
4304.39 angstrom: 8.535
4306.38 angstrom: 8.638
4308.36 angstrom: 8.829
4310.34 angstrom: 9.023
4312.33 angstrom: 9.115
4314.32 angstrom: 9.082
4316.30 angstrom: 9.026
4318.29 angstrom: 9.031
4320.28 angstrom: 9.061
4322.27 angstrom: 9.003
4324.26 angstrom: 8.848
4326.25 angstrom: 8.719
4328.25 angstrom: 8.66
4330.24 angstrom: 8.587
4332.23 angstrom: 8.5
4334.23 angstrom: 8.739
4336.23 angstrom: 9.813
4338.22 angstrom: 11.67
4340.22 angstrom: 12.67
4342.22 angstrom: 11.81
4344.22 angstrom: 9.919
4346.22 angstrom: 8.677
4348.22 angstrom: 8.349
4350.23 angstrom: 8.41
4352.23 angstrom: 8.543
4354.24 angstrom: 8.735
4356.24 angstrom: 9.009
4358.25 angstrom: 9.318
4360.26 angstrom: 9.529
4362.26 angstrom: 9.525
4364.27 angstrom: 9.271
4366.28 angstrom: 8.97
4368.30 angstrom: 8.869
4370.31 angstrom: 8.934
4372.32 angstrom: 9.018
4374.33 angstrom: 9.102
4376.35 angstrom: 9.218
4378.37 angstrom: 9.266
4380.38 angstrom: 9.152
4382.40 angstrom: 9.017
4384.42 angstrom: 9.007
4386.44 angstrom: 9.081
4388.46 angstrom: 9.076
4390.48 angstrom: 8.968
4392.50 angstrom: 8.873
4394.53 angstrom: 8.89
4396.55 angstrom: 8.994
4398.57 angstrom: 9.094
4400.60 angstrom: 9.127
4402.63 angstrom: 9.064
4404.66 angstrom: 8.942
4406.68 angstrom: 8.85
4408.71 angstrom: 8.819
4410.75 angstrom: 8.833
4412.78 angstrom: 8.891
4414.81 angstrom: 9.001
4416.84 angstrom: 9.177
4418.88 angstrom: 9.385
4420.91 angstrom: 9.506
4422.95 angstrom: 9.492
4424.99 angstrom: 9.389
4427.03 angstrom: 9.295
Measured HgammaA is -1.7 angstrom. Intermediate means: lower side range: 9.01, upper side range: 9.02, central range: 9.37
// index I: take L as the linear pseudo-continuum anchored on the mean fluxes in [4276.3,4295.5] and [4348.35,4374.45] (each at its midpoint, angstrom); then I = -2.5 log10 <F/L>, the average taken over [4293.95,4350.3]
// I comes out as -0.01 mag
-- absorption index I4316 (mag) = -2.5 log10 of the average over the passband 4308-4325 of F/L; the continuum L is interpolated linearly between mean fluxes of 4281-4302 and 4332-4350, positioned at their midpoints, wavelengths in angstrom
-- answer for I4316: 0.07 mag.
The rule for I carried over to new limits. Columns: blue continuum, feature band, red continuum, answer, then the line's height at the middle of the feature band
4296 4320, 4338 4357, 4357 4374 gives -0.07 mag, 9.09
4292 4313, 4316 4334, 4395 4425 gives 0.02 mag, 8.96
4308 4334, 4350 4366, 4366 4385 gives -0.01 mag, 9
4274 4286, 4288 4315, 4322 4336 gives 0.03 mag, 9.2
